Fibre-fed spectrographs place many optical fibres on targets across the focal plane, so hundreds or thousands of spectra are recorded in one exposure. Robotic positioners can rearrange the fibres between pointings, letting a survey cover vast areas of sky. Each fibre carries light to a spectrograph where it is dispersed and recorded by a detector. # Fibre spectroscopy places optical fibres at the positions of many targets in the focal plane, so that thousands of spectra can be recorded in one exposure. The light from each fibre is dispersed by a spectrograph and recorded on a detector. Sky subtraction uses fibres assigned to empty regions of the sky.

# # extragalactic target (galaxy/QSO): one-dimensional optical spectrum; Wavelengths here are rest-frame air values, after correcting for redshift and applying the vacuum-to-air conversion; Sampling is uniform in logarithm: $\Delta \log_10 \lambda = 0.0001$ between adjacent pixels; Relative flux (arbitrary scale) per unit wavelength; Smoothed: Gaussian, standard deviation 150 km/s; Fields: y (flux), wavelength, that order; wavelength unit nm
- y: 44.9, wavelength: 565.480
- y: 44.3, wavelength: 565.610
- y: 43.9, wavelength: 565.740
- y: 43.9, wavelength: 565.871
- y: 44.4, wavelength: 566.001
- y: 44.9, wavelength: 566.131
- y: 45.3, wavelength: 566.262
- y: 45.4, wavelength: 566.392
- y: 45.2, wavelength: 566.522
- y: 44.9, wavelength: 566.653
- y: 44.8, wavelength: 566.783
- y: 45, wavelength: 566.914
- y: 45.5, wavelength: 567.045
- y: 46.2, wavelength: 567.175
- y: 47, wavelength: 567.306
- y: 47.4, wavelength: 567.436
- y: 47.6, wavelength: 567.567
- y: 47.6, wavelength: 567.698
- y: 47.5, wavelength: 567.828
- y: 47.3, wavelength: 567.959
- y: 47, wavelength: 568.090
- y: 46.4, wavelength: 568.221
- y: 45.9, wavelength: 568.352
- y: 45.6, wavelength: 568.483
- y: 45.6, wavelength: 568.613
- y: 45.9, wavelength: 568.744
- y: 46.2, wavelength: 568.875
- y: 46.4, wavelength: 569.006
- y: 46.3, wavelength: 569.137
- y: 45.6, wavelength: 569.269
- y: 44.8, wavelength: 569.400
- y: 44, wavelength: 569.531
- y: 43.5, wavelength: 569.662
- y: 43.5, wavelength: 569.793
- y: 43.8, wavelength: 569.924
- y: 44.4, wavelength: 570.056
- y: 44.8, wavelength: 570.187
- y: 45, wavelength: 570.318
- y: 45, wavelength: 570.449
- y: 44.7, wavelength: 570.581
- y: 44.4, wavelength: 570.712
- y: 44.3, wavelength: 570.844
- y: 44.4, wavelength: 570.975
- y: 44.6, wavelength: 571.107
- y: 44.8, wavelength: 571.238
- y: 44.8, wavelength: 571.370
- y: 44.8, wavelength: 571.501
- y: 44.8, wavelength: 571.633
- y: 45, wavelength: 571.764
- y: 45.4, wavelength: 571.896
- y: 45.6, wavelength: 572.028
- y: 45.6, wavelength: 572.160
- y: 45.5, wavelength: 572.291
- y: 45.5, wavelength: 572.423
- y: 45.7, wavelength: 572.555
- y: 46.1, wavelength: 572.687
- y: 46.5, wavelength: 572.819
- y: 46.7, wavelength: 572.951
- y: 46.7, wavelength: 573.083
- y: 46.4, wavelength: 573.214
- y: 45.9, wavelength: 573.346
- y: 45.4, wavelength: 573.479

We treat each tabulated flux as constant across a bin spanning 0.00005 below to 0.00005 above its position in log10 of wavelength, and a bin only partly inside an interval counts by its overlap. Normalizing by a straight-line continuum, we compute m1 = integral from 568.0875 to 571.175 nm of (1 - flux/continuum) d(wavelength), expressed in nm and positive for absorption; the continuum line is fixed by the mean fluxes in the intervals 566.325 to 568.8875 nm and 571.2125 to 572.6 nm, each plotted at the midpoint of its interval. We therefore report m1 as 0.048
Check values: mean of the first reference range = 46.2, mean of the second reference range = 45.2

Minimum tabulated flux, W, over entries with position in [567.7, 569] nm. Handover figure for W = 45.6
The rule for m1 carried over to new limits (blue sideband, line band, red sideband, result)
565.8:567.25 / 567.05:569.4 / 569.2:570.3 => -0.096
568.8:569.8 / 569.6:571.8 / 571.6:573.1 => 0.044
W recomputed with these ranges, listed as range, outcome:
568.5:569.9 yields 43.5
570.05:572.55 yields 44.3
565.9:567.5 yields 44.4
